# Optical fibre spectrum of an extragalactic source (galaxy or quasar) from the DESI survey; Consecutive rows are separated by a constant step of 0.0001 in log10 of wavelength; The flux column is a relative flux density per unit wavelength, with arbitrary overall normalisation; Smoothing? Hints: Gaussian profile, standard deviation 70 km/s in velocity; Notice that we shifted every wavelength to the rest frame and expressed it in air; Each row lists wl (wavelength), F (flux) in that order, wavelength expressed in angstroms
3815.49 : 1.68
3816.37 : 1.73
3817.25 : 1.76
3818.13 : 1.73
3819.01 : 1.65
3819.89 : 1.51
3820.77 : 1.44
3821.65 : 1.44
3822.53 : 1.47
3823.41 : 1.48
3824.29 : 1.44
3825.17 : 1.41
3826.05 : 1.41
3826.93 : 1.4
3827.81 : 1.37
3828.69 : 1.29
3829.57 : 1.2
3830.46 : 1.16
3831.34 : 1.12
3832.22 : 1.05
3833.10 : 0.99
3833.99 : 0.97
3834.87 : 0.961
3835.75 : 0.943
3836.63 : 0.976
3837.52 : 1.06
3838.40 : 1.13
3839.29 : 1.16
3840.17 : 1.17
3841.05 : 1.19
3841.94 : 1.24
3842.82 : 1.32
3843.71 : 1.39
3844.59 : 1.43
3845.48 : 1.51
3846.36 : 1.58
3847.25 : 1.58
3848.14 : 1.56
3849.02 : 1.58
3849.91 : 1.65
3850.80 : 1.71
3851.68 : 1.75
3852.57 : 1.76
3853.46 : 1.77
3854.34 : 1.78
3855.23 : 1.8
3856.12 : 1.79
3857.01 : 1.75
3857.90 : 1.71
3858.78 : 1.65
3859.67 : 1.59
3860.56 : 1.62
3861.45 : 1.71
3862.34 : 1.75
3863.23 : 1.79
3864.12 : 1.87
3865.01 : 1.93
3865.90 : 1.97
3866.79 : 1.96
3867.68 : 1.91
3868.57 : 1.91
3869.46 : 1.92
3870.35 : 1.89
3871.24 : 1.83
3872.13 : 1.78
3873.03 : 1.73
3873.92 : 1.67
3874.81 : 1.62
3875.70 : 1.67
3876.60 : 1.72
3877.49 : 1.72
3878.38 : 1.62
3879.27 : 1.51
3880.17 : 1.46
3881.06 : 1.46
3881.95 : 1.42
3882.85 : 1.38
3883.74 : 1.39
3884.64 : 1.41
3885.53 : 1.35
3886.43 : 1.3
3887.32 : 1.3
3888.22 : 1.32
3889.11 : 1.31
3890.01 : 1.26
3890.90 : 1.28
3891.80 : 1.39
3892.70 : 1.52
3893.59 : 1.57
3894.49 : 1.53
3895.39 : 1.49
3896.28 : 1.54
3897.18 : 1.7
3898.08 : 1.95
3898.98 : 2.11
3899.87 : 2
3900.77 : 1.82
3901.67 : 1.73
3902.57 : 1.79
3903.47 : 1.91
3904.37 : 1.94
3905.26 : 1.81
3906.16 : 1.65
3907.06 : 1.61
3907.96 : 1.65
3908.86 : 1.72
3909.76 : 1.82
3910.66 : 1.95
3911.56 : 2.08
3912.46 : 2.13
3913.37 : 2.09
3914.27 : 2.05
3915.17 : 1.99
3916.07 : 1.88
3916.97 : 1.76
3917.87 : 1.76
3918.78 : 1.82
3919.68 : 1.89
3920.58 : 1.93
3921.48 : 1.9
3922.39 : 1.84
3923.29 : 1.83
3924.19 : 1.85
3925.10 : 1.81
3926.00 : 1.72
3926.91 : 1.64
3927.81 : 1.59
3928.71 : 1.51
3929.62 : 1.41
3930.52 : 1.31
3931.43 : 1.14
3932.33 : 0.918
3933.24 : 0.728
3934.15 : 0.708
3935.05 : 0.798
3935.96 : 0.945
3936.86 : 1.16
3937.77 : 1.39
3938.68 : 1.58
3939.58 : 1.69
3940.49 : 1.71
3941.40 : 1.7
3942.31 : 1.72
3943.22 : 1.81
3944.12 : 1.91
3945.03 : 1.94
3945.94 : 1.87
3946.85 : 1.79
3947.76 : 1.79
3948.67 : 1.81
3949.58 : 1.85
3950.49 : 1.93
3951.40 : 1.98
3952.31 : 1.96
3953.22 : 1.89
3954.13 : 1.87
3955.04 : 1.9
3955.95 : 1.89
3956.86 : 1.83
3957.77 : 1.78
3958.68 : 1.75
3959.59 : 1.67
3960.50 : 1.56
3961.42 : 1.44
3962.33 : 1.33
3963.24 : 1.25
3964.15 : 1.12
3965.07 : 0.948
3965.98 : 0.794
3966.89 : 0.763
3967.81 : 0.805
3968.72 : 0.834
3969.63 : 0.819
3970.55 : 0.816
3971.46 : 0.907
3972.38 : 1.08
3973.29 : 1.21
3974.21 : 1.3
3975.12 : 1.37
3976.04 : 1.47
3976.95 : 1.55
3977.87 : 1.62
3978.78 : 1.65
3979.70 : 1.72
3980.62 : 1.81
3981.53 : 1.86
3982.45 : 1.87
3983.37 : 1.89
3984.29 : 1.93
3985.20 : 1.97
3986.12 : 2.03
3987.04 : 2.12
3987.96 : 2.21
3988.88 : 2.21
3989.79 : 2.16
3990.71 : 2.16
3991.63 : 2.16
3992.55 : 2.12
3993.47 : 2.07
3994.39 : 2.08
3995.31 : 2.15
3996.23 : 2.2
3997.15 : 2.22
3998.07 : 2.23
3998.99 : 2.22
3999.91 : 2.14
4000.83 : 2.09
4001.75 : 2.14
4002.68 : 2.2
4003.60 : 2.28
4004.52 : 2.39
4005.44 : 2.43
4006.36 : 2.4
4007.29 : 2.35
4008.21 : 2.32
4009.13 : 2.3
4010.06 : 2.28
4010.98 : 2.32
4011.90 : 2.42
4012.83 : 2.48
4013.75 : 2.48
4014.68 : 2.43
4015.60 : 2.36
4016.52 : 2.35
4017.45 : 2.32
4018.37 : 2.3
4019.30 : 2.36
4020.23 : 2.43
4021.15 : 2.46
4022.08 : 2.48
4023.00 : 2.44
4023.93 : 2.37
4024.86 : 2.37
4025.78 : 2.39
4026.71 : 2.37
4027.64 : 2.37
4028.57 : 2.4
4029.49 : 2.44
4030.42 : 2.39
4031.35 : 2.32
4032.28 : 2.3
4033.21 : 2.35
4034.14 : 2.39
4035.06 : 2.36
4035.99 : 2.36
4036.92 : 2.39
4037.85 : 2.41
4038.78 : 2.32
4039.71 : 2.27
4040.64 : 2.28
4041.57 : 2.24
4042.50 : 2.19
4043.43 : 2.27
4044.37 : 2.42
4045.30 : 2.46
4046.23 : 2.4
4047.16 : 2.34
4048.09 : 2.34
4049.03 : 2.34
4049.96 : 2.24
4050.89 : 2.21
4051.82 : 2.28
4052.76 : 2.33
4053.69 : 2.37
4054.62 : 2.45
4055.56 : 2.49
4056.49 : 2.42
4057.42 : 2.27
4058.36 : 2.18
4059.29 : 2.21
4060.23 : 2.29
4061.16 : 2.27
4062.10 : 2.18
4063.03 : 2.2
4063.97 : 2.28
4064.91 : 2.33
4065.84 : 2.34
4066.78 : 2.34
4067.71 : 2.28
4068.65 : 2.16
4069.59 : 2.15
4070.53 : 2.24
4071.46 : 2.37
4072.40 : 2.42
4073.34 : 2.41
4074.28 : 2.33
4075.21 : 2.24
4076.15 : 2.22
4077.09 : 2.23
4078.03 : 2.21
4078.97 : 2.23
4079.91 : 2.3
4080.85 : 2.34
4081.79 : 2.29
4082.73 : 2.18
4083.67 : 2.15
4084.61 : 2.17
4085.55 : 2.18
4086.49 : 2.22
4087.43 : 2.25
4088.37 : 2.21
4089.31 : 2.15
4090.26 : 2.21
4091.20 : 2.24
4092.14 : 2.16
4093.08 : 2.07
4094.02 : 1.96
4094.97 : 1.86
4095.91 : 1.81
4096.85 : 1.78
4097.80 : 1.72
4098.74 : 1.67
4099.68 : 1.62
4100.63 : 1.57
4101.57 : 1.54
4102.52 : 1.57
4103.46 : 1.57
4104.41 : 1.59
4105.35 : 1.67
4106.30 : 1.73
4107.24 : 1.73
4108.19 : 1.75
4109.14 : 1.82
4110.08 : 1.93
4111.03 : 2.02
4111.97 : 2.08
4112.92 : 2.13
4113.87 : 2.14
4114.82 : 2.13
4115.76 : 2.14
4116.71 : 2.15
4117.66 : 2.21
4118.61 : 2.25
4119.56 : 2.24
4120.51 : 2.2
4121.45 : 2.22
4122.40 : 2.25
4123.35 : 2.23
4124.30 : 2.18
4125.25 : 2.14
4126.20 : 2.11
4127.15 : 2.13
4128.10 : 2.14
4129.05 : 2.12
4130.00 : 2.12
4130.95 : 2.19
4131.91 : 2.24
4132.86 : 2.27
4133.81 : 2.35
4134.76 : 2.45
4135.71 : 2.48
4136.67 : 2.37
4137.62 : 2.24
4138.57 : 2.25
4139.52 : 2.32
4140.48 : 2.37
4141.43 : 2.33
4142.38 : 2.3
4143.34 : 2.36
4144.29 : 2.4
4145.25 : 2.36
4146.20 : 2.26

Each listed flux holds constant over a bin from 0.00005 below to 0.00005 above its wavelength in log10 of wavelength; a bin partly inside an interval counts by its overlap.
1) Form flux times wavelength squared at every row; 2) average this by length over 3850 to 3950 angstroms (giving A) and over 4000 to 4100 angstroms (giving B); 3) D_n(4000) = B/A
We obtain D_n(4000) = 1.5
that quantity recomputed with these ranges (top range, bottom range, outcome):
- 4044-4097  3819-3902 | 1.64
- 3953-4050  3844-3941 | 1.30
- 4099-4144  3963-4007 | 1.27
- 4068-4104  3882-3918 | 1.36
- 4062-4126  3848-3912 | 1.38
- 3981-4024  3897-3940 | 1.40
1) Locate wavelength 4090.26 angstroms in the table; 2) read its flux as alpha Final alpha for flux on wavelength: 2.21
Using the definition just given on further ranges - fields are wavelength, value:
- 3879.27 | 1.51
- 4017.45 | 2.32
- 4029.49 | 2.44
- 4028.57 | 2.4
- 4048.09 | 2.34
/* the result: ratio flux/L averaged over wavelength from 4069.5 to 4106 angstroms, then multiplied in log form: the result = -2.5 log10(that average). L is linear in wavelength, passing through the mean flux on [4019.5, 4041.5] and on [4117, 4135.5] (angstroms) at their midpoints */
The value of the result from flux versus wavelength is 0.116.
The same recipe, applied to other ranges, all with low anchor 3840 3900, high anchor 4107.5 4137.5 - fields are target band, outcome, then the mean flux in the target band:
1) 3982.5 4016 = -0.17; 2.22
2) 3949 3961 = -0.02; 1.83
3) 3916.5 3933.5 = 0.08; 1.61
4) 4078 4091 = -0.07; 2.22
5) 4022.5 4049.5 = -0.19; 2.35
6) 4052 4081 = -0.13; 2.29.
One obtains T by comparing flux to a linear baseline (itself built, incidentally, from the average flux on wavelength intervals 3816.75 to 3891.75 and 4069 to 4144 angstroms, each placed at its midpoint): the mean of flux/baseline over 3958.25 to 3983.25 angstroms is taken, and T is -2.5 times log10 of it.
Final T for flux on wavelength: 0.33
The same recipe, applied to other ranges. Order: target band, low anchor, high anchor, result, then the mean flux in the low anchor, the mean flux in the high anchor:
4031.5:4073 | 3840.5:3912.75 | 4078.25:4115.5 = -0.21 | 1.66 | 1.97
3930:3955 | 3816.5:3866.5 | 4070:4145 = 0.11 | 1.48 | 2.12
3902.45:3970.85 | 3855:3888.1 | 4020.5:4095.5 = 0.17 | 1.67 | 2.29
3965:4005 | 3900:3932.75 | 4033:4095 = 0.15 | 1.76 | 2.27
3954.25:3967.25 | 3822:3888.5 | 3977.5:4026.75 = 0.35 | 1.51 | 2.21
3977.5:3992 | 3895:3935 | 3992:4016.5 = 0.10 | 1.71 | 2.27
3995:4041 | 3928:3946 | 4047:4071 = -0.18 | 1.39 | 2.29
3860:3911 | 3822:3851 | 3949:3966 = -0.16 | 1.3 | 1.64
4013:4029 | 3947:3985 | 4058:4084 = -0.25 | 1.51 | 2.26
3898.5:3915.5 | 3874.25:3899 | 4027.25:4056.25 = -0.17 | 1.5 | 2.35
